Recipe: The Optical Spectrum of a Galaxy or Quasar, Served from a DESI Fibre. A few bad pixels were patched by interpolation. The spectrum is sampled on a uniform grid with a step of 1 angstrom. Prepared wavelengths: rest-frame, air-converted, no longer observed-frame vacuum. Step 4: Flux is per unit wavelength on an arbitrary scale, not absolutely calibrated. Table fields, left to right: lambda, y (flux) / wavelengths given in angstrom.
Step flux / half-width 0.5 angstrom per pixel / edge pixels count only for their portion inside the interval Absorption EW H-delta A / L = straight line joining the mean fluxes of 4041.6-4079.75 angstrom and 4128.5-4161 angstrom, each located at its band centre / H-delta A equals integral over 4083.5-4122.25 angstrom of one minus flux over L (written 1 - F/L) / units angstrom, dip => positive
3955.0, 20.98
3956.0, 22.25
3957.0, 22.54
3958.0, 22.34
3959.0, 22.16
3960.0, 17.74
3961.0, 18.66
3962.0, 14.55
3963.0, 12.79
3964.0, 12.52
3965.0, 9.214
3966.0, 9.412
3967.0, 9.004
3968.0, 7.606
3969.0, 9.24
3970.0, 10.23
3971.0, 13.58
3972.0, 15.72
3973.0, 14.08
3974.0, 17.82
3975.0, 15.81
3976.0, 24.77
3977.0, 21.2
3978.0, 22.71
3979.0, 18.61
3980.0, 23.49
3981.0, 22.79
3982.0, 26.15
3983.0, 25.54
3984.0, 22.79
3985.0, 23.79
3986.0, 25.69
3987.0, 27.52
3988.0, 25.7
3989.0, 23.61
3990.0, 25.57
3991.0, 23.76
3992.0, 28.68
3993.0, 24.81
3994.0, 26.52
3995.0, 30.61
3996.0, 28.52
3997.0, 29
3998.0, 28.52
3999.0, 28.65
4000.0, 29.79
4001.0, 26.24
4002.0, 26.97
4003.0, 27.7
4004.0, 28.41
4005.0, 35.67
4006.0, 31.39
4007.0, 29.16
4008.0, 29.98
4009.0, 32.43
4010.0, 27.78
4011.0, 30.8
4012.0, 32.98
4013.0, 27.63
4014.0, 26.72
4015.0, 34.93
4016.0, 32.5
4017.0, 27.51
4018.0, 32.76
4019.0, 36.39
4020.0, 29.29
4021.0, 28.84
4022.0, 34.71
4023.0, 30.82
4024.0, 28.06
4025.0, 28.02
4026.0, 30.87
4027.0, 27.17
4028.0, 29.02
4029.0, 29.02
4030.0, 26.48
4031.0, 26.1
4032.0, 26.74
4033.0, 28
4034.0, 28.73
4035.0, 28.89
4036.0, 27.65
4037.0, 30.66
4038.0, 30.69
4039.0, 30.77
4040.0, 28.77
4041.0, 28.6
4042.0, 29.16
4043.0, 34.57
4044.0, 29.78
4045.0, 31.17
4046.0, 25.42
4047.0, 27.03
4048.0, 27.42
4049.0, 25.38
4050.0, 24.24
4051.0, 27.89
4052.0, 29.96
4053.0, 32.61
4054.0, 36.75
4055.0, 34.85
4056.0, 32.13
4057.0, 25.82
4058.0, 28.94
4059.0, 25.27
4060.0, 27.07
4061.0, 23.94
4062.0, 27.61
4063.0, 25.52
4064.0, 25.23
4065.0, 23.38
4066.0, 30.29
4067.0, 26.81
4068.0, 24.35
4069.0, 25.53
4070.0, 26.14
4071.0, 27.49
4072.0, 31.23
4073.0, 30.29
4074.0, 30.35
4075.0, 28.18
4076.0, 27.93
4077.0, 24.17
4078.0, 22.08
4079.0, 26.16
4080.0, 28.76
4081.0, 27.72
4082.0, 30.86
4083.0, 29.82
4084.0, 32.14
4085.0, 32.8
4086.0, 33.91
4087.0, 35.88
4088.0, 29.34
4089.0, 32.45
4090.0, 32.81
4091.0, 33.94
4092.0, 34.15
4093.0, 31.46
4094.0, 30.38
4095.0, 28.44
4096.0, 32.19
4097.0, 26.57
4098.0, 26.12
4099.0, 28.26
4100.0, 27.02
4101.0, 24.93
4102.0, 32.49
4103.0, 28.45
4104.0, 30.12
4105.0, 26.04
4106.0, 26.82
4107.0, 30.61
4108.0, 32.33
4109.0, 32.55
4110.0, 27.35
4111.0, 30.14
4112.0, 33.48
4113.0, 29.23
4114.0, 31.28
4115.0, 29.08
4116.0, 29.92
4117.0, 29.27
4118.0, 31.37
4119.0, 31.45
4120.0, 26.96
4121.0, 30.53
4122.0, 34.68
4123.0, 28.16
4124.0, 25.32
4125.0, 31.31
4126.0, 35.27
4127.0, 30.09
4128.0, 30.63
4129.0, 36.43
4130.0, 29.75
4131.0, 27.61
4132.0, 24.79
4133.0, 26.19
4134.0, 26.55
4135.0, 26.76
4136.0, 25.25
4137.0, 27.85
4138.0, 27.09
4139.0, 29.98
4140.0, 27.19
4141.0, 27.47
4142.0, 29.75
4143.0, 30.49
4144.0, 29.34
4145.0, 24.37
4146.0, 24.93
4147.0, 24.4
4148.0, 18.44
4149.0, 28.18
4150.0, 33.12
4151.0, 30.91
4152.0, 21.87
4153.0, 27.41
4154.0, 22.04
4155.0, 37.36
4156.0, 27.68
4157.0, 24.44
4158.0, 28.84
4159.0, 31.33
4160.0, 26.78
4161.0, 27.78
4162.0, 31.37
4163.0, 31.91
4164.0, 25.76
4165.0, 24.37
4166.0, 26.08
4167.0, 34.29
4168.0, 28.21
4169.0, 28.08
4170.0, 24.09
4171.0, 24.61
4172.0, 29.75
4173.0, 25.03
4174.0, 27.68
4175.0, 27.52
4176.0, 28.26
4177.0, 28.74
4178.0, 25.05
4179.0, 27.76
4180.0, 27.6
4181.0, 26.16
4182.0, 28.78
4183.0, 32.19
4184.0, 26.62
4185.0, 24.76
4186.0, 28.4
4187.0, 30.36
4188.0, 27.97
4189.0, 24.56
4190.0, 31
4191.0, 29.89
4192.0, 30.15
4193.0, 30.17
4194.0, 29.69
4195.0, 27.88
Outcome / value -3.6 angstrom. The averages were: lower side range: 28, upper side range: 27.6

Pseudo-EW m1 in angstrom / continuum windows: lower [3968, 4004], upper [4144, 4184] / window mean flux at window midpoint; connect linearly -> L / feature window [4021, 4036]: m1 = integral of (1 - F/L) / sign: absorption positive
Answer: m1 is -2.8 angstrom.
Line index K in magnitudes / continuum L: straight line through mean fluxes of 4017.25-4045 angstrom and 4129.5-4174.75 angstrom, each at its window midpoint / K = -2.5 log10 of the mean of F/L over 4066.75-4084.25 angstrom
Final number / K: 0.04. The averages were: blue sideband 29.7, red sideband 27.5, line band 27.7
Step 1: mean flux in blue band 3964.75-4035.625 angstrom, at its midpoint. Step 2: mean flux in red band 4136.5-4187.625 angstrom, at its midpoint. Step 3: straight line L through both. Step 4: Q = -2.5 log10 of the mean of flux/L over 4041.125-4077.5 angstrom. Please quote -0.07 mag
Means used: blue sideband 25.5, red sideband 27.7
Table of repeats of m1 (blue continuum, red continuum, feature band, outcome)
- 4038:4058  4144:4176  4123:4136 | -0.47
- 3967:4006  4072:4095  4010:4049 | -4.74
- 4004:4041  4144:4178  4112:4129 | -1.45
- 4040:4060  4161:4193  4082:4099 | -1.44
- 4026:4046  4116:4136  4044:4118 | 0.61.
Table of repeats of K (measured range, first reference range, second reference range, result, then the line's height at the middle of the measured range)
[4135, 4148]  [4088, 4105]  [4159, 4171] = 0.07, 28.7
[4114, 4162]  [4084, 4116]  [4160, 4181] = 0.02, 28.9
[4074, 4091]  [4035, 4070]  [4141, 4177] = -0.06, 28.2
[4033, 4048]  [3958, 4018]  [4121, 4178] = -0.18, 24.9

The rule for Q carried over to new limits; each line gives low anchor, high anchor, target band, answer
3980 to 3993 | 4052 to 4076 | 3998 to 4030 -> -0.147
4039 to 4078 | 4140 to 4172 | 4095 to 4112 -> -0.042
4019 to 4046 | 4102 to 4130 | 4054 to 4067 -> 0.071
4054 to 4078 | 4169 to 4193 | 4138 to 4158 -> 0.013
